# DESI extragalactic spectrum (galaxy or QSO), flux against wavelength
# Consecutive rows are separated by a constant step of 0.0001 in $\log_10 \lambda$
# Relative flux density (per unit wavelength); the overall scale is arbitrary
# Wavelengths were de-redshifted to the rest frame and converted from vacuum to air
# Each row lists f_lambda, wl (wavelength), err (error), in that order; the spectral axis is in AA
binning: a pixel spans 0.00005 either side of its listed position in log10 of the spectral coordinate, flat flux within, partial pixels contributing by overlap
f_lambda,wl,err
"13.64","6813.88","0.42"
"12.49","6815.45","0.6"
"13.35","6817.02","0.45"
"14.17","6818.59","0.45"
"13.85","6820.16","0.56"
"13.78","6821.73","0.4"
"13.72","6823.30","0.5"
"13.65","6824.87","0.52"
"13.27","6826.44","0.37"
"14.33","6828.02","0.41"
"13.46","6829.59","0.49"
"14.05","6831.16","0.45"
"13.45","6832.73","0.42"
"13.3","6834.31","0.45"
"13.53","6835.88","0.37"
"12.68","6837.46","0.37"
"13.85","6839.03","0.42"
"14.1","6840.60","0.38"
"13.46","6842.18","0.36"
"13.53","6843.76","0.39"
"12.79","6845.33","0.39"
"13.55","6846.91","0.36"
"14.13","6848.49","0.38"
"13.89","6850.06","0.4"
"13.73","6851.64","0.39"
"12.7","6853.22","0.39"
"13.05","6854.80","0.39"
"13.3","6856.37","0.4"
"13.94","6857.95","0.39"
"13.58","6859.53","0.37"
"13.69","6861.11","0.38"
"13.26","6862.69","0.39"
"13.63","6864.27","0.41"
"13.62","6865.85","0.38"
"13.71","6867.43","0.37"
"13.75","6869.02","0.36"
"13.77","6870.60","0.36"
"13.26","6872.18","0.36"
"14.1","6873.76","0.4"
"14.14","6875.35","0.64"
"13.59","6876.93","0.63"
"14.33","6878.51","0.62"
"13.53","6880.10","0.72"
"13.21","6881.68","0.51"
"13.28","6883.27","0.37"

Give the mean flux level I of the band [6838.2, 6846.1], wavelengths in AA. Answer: 13.6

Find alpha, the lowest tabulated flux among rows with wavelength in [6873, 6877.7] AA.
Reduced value 13.59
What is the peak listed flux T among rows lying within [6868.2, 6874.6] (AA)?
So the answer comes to 14.1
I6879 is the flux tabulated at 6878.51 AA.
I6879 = 14.33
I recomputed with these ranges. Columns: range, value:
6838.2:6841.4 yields 14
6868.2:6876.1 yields 13.8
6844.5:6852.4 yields 13.6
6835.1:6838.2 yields 13.1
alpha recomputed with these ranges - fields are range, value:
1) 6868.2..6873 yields 13.26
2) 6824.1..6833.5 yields 13.27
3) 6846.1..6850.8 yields 13.55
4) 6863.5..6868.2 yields 13.62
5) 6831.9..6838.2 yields 12.68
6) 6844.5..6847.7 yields 12.79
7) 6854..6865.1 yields 13.05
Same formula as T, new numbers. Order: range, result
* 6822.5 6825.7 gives 13.72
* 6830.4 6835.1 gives 14.05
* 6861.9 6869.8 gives 13.75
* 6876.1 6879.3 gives 14.33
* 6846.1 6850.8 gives 14.13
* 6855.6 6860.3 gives 13.94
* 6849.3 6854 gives 13.89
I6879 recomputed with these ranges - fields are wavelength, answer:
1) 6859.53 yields 13.58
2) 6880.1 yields 13.53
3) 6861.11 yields 13.69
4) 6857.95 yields 13.94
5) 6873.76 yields 14.1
